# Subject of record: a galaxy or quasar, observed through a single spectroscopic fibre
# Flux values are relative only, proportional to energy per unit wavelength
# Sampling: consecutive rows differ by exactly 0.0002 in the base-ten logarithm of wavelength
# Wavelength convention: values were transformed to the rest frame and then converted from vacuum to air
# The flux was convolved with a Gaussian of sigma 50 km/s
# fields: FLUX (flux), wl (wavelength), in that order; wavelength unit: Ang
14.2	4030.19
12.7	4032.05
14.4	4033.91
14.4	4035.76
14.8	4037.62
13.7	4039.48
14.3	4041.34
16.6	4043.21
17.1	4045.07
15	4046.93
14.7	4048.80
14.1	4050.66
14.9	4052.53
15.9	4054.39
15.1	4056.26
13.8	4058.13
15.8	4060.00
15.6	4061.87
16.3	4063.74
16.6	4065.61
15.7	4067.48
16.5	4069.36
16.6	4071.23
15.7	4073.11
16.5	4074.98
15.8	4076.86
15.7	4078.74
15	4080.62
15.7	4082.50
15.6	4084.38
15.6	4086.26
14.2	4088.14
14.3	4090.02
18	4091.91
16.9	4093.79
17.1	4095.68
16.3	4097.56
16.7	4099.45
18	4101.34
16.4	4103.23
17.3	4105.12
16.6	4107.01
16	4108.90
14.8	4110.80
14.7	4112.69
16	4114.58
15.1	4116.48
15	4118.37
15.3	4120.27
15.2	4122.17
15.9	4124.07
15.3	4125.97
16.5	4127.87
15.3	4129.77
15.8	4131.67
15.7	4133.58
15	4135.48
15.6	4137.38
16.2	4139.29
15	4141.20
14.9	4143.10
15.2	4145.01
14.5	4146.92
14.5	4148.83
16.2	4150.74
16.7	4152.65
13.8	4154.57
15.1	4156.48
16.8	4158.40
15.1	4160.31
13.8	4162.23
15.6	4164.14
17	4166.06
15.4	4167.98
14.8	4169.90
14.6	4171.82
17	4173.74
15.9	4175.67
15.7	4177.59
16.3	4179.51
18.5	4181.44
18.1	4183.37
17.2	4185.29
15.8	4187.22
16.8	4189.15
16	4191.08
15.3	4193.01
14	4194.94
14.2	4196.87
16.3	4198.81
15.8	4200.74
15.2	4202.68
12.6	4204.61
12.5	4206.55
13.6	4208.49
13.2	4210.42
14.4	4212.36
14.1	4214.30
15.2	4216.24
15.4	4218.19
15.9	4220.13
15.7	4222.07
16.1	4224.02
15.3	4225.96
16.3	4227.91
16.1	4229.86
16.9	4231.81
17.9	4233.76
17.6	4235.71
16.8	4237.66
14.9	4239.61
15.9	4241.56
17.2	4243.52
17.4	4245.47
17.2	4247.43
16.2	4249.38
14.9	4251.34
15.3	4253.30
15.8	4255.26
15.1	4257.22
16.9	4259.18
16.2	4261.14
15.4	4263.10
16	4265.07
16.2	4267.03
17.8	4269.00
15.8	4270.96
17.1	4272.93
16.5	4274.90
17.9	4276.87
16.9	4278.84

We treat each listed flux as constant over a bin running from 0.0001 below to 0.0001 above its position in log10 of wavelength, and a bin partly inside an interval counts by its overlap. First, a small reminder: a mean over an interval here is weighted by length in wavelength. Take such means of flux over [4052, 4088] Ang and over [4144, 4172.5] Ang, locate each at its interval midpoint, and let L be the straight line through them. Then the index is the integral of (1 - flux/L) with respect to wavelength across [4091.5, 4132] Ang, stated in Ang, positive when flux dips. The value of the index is -1.5 Ang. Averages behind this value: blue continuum 15.7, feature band 16.1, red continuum 15.3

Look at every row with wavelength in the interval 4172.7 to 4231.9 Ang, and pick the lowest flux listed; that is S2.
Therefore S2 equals 12.5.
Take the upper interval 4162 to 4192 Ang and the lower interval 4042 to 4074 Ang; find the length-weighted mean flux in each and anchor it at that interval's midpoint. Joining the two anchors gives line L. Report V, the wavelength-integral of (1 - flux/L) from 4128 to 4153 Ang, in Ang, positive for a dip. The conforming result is 0.94 Ang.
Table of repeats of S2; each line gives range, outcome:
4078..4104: 14.2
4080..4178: 13.8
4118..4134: 15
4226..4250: 14.9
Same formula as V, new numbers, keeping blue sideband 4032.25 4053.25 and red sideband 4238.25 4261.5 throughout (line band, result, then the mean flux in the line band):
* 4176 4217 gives 1.25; 15.3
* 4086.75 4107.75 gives -1.86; 16.5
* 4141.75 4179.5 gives 0.32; 15.4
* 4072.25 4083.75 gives -0.52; 15.7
